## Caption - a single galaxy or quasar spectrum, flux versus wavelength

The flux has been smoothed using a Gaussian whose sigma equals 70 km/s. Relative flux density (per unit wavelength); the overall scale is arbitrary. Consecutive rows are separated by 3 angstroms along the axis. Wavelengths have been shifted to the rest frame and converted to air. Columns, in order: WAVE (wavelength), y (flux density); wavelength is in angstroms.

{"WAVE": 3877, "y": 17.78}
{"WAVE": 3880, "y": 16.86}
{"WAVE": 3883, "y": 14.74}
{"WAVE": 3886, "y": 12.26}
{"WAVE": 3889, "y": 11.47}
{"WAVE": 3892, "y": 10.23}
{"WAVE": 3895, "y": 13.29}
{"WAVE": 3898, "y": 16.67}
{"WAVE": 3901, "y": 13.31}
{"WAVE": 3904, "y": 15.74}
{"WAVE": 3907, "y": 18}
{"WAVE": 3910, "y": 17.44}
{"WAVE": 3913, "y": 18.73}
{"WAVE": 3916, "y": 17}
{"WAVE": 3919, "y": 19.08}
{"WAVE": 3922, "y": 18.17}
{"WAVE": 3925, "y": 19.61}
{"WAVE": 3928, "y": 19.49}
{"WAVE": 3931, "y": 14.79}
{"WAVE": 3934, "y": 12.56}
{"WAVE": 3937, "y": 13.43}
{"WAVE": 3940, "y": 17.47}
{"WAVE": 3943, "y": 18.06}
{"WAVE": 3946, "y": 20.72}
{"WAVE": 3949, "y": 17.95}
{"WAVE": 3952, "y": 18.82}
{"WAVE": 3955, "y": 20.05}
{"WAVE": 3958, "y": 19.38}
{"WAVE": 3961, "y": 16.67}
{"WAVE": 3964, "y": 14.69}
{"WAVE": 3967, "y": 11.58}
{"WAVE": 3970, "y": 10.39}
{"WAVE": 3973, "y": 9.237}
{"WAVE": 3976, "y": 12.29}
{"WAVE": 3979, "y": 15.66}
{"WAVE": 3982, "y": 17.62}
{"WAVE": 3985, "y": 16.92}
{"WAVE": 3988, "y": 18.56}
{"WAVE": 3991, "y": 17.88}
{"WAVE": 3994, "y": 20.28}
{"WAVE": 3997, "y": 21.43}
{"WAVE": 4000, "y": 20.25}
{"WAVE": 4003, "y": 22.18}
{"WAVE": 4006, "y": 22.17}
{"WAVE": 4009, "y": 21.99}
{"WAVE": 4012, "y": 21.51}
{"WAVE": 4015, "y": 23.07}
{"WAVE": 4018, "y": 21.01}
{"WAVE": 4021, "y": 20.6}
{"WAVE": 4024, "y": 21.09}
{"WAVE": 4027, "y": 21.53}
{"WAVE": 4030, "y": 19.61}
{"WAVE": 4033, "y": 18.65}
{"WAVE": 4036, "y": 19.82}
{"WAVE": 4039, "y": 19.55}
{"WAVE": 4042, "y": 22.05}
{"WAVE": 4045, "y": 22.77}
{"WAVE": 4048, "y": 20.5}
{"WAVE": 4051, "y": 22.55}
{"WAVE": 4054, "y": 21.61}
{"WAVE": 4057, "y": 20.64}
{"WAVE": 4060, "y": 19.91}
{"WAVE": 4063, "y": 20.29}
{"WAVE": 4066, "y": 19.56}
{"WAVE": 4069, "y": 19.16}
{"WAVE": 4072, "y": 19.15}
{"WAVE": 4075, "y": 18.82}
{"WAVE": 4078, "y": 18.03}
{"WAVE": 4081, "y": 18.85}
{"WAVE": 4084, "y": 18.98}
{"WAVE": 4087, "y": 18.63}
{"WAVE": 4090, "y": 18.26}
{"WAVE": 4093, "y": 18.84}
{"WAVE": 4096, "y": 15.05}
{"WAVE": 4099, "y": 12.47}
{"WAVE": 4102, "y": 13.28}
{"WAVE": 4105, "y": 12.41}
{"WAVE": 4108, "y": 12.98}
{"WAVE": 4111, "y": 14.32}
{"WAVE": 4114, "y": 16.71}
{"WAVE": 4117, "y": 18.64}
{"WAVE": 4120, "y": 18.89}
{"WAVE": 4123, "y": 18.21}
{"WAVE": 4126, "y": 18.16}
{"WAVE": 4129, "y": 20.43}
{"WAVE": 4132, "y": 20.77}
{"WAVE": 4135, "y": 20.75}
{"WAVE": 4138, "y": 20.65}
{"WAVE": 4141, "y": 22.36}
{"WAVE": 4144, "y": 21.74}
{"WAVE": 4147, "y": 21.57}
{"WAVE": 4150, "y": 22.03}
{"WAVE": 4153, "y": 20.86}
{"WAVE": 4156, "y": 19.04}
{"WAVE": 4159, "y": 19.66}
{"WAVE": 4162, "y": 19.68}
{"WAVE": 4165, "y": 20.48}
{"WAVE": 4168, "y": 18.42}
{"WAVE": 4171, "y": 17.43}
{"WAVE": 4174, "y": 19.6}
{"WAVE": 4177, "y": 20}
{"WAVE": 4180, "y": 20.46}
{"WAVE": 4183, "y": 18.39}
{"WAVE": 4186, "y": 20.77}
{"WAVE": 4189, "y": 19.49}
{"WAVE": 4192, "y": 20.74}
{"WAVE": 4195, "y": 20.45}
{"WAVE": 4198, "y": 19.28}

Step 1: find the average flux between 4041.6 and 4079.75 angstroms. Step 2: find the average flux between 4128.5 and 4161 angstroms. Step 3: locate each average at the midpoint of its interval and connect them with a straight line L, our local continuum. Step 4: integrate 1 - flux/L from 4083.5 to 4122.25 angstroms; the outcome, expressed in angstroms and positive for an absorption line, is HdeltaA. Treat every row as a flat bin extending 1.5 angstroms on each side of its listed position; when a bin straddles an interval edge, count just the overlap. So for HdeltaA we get 8.5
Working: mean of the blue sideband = 20.3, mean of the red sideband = 20.9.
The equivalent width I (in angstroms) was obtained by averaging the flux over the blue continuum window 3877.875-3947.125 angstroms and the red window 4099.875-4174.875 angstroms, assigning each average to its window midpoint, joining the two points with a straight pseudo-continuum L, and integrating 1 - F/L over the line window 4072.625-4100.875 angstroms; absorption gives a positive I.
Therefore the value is 0.9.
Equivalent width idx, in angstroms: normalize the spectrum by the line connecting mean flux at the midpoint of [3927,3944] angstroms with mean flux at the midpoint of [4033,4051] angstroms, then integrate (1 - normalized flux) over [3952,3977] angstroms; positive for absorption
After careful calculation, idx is 3.6 angstroms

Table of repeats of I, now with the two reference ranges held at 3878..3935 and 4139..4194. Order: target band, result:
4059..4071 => -0.8 angstroms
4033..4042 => -1.0 angstroms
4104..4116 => 3.0 angstroms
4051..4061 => -1.5 angstroms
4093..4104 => 2.7 angstroms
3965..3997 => 3.3 angstroms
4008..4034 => -4.9 angstroms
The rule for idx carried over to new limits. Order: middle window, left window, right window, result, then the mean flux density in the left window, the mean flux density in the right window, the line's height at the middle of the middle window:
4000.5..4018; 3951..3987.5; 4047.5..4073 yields -4.4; 15.3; 20.4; 17.5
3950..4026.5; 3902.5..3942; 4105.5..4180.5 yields -2.2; 17.1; 19.2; 17.7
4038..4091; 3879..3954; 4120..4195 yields -4.0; 16.3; 20.1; 18.6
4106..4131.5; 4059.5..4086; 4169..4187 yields 2.5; 19.2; 19.4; 19.3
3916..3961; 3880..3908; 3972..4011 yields -4.9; 14.1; 18.3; 16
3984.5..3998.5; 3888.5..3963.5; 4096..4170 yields -1.5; 16.8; 18.4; 17.3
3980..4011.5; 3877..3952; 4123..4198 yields -4.3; 16.2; 20.1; 17.5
